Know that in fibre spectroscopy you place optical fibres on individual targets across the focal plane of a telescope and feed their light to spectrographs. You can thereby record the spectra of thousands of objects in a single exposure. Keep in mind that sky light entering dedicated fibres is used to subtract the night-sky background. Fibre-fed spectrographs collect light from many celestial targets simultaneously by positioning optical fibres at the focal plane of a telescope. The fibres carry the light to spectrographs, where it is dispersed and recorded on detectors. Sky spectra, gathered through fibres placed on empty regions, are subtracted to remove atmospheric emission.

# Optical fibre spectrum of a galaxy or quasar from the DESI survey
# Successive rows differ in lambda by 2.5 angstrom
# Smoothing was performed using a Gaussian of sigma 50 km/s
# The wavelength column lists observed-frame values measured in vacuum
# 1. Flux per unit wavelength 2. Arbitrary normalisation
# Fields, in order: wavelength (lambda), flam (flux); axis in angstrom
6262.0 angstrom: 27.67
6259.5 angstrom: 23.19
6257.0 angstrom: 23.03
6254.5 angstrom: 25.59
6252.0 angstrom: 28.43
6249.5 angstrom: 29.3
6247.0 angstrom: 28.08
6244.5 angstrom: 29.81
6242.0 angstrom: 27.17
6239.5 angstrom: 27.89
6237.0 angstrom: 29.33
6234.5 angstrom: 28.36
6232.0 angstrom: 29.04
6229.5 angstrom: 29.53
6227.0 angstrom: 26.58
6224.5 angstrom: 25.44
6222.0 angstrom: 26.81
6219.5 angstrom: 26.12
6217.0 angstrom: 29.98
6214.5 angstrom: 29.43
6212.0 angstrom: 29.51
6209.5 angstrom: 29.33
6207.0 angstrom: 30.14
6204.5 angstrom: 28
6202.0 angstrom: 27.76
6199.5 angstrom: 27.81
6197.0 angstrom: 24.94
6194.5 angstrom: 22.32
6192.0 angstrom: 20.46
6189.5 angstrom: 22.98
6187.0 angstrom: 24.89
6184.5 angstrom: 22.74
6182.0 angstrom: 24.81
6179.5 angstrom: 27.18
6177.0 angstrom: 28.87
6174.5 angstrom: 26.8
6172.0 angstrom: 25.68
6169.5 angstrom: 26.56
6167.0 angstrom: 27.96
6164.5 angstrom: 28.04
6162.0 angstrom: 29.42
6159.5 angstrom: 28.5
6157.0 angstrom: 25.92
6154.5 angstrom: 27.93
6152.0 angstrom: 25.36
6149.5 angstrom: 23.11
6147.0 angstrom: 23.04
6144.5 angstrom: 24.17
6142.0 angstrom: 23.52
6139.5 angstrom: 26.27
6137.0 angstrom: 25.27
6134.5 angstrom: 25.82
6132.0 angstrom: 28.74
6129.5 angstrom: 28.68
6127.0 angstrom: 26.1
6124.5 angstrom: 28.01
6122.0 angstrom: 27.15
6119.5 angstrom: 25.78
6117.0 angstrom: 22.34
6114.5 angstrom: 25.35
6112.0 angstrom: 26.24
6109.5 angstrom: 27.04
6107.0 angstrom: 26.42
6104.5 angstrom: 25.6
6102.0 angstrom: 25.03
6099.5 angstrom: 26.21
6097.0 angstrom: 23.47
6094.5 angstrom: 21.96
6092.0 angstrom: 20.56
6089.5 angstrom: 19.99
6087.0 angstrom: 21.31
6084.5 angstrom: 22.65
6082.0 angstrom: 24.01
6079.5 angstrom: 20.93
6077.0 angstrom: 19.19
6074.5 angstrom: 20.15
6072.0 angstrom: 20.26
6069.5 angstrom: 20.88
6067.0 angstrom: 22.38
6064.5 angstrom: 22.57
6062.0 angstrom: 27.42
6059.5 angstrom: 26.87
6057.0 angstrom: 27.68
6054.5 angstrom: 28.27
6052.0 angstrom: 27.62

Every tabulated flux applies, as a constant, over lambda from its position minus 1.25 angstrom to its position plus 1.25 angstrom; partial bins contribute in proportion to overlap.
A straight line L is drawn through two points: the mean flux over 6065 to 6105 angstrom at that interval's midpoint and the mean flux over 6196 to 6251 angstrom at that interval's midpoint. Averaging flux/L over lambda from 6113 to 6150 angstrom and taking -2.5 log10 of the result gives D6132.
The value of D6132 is -0.064 mag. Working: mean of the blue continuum 22.1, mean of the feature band 25.6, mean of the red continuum 28.2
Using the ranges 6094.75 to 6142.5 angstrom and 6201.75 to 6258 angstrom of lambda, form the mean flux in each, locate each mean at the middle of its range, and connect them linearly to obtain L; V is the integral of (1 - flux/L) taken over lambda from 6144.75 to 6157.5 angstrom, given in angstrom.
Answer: 0.8 angstrom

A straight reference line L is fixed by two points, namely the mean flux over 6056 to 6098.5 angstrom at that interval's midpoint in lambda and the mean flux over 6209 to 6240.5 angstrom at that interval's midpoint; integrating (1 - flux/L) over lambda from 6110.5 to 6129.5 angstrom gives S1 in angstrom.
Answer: -1.5 angstrom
